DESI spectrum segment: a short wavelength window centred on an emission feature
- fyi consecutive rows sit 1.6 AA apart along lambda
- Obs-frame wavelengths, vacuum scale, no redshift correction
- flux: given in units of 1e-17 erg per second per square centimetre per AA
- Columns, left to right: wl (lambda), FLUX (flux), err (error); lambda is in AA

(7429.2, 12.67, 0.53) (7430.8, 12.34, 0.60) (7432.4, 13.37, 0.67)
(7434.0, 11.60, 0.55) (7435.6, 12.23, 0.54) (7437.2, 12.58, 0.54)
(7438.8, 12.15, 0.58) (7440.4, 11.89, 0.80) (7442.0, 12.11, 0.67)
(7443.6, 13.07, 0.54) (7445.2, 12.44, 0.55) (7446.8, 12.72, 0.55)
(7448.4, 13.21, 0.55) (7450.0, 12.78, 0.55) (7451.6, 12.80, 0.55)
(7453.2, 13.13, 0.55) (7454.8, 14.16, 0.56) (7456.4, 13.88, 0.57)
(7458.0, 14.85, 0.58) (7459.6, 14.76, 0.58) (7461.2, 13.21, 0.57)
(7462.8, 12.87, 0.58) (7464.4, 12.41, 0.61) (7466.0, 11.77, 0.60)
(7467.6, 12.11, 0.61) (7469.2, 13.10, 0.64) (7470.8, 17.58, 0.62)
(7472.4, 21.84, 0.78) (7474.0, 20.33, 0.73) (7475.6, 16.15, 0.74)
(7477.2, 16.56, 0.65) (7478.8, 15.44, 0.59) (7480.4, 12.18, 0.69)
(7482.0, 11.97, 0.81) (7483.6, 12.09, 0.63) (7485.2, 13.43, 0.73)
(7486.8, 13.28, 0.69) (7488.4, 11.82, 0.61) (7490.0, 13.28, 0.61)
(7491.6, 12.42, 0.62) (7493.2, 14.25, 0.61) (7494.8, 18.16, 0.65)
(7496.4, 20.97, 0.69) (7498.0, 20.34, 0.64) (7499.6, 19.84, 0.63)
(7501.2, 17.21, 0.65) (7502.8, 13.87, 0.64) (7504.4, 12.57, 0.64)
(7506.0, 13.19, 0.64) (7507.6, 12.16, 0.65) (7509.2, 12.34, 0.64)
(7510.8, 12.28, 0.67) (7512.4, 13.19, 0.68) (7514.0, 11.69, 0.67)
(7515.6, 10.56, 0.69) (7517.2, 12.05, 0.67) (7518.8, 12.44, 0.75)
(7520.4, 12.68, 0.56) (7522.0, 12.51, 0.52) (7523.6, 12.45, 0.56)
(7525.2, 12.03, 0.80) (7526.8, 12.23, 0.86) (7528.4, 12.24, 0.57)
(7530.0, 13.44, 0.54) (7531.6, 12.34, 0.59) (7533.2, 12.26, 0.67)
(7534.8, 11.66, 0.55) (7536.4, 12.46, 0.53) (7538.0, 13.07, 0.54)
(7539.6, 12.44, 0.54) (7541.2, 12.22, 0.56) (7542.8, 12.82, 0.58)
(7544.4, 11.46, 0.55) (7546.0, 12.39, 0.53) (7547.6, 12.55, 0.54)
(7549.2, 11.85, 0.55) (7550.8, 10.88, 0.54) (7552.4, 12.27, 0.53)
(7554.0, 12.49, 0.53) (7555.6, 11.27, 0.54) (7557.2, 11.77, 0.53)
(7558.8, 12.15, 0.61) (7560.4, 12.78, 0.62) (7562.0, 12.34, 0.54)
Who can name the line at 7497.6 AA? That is [N II] 6583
